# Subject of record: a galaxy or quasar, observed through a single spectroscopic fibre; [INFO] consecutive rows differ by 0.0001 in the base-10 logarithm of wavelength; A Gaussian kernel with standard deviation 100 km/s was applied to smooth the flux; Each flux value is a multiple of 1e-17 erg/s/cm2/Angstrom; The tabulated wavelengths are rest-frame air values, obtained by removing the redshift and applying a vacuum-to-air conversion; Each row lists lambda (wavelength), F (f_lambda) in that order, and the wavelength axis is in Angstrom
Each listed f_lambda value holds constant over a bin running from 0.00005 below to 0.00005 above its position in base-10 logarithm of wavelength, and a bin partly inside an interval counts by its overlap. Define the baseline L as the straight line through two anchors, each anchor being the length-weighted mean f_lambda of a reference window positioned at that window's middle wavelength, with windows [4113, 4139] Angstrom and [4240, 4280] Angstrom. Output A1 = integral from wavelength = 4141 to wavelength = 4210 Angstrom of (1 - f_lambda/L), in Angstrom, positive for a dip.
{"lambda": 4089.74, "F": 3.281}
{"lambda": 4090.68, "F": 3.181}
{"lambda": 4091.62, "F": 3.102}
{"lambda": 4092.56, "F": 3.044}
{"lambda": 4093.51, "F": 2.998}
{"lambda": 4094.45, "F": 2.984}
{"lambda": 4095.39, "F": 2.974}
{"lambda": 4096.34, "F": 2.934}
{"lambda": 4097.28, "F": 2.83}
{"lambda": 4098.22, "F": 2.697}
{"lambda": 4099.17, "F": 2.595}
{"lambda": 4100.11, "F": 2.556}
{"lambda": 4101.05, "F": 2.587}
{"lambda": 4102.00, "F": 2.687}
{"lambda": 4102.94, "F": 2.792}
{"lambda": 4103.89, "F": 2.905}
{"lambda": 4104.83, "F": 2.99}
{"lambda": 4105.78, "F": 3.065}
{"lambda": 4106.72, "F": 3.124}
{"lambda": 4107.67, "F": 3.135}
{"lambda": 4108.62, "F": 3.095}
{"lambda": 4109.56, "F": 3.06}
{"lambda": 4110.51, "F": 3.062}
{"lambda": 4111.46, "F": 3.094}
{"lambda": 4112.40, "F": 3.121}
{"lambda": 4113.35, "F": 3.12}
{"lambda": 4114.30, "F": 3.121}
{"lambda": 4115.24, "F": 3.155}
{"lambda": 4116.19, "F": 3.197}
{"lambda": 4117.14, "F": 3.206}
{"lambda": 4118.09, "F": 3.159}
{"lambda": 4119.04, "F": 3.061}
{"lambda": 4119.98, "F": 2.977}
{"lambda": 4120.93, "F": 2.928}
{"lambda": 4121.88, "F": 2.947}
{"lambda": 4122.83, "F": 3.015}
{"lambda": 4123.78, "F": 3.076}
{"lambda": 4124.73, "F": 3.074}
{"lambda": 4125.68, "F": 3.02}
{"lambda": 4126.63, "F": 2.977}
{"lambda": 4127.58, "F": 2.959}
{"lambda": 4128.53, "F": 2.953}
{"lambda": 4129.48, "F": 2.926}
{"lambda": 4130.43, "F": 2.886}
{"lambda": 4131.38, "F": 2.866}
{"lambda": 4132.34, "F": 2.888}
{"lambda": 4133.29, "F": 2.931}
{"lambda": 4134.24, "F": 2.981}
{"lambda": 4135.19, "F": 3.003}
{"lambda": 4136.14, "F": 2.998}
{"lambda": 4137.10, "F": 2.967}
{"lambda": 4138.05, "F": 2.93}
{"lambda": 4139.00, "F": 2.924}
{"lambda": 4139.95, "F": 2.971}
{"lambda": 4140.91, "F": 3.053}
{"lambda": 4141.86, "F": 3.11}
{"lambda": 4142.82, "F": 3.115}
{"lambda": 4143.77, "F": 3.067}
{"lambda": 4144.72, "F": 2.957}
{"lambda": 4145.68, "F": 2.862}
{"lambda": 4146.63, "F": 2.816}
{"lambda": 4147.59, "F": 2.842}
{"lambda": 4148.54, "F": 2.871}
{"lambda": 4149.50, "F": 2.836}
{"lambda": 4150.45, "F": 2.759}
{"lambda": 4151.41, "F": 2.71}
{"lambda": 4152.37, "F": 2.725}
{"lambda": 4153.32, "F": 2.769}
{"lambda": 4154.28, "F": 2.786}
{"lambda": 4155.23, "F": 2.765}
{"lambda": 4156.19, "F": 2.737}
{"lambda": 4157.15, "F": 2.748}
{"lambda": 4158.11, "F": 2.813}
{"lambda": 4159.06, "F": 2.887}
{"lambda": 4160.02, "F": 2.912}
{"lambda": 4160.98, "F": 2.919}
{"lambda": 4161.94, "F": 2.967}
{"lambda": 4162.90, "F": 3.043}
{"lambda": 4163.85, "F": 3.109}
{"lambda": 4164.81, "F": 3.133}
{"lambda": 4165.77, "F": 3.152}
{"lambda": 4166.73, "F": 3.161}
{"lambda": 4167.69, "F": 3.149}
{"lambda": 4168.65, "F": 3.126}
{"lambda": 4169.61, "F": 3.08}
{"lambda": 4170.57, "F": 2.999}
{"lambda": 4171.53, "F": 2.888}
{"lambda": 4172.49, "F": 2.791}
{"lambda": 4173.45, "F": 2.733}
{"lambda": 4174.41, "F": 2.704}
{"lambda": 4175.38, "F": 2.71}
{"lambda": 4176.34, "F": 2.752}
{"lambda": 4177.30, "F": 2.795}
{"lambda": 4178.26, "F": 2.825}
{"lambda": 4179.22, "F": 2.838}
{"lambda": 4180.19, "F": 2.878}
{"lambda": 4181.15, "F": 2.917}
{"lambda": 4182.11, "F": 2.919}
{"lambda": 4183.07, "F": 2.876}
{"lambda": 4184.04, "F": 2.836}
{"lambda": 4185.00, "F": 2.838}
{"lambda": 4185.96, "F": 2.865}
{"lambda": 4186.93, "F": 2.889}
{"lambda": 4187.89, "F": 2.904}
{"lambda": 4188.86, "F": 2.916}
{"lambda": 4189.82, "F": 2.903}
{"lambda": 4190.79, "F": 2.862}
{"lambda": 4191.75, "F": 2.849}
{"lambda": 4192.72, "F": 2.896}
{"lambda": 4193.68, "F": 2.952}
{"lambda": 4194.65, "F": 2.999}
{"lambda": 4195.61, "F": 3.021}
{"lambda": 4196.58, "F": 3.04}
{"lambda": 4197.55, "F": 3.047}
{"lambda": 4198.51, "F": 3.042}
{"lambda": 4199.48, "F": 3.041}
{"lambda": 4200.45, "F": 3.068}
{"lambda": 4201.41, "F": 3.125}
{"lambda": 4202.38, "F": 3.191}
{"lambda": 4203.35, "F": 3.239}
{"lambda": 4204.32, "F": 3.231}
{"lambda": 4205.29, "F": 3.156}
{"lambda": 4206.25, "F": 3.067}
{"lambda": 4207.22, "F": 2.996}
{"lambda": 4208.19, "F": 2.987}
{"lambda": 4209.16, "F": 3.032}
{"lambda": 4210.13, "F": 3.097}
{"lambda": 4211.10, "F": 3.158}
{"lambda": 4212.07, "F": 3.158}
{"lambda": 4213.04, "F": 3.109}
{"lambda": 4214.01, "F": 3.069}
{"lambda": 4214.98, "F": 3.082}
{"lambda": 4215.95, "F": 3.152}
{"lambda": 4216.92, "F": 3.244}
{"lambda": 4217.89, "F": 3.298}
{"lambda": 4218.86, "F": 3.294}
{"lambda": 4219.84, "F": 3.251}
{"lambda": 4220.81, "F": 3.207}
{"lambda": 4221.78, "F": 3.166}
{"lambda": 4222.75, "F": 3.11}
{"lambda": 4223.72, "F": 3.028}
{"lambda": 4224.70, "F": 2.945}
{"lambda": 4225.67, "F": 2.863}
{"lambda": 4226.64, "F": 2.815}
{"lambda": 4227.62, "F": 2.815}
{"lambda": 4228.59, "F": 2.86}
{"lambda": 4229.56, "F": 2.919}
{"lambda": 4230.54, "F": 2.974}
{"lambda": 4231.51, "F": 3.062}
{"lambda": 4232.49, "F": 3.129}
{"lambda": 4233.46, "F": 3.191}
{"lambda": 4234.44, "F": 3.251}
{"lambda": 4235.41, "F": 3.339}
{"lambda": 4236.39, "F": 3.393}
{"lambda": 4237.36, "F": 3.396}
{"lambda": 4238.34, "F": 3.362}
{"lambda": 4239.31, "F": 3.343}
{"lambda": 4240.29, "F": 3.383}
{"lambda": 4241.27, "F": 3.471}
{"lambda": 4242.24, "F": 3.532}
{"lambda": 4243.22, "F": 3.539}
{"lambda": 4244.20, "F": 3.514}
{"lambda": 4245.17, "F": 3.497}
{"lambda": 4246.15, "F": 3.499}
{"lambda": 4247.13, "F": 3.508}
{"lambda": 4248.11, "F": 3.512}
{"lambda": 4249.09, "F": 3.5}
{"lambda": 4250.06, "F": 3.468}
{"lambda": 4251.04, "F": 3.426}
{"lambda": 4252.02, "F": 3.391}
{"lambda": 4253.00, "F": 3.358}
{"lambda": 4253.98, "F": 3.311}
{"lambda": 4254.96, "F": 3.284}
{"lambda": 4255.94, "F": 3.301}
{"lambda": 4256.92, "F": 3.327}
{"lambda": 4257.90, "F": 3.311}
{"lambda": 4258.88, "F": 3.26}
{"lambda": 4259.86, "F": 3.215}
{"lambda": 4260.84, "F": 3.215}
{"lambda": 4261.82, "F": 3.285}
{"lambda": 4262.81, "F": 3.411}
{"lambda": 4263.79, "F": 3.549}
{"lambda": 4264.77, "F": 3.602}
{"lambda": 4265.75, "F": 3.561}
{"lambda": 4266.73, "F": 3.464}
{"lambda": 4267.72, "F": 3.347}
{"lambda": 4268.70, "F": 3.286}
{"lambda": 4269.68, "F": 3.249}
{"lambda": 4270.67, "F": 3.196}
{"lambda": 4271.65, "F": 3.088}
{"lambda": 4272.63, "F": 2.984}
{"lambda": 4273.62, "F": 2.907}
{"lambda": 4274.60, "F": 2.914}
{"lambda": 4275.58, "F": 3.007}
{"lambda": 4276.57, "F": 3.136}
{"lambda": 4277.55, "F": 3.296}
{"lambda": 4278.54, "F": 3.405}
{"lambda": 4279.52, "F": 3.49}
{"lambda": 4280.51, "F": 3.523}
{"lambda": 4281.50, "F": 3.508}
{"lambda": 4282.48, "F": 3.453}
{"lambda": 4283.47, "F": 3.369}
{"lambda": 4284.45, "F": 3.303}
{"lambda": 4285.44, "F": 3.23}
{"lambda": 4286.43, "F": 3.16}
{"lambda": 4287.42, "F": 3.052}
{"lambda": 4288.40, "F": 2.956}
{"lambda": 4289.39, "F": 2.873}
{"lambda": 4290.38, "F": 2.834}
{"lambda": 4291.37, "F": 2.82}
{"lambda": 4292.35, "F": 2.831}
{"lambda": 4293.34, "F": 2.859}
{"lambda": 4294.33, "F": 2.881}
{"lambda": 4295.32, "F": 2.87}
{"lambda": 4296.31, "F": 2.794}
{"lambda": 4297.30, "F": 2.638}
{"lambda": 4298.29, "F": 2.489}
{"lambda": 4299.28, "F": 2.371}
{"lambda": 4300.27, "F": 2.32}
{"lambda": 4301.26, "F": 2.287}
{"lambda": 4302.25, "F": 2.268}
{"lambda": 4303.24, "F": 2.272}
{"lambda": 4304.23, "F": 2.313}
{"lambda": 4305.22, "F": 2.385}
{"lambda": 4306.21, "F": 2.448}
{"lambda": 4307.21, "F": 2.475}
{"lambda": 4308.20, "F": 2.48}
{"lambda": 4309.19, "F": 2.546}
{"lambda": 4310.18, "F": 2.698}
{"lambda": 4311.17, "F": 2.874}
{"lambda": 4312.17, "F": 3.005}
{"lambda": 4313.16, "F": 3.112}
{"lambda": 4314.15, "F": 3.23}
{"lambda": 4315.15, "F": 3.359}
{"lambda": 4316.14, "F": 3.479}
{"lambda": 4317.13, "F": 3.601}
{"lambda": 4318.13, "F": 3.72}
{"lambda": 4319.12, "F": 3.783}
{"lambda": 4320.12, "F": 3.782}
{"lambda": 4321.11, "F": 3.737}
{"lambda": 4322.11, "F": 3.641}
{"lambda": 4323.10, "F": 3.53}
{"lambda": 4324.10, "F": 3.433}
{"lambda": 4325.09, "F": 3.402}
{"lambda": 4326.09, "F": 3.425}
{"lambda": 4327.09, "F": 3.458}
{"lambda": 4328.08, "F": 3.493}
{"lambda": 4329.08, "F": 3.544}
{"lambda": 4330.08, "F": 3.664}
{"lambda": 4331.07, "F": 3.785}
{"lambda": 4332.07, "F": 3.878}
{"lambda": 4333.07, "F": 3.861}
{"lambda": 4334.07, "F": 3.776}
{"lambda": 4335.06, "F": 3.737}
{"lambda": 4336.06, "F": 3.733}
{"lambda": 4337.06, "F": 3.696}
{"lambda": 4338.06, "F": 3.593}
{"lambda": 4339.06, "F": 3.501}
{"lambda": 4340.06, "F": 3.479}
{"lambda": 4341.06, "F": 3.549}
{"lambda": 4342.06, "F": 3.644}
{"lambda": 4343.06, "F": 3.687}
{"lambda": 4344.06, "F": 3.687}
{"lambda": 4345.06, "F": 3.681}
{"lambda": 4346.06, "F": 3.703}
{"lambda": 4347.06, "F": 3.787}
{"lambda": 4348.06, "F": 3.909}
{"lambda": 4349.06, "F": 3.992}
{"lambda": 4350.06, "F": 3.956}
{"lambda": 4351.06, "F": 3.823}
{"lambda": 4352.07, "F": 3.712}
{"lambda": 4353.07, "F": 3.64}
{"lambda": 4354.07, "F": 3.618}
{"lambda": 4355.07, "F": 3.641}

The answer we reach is 4.26 Angstrom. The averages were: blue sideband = 3.01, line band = 2.94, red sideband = 3.34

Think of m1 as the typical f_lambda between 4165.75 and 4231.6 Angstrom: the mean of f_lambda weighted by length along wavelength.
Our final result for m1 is 3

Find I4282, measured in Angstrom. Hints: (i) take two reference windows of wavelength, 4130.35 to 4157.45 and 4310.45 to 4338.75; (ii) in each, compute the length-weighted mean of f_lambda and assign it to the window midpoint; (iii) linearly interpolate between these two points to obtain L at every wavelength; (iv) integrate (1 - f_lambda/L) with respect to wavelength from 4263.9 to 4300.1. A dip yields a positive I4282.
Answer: 3.0 Angstrom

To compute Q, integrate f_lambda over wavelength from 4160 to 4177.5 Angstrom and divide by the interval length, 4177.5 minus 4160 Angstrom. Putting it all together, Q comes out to 2.96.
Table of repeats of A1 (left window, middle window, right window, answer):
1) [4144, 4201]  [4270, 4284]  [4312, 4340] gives 0.5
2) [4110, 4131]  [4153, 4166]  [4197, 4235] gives 0.7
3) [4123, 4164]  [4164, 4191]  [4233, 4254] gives 1.5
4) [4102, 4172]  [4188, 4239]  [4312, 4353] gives 2.3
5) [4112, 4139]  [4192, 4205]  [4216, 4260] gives 0.4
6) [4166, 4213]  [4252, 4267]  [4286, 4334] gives -1.7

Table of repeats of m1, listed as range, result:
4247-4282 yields 3.32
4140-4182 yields 2.9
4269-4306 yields 2.93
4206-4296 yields 3.21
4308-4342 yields 3.47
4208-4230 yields 3.07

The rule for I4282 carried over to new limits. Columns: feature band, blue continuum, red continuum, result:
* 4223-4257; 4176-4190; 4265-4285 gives -1.6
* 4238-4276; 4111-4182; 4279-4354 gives -2.3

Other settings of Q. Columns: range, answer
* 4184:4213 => 3.02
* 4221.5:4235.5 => 3.02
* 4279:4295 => 3.13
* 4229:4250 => 3.35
